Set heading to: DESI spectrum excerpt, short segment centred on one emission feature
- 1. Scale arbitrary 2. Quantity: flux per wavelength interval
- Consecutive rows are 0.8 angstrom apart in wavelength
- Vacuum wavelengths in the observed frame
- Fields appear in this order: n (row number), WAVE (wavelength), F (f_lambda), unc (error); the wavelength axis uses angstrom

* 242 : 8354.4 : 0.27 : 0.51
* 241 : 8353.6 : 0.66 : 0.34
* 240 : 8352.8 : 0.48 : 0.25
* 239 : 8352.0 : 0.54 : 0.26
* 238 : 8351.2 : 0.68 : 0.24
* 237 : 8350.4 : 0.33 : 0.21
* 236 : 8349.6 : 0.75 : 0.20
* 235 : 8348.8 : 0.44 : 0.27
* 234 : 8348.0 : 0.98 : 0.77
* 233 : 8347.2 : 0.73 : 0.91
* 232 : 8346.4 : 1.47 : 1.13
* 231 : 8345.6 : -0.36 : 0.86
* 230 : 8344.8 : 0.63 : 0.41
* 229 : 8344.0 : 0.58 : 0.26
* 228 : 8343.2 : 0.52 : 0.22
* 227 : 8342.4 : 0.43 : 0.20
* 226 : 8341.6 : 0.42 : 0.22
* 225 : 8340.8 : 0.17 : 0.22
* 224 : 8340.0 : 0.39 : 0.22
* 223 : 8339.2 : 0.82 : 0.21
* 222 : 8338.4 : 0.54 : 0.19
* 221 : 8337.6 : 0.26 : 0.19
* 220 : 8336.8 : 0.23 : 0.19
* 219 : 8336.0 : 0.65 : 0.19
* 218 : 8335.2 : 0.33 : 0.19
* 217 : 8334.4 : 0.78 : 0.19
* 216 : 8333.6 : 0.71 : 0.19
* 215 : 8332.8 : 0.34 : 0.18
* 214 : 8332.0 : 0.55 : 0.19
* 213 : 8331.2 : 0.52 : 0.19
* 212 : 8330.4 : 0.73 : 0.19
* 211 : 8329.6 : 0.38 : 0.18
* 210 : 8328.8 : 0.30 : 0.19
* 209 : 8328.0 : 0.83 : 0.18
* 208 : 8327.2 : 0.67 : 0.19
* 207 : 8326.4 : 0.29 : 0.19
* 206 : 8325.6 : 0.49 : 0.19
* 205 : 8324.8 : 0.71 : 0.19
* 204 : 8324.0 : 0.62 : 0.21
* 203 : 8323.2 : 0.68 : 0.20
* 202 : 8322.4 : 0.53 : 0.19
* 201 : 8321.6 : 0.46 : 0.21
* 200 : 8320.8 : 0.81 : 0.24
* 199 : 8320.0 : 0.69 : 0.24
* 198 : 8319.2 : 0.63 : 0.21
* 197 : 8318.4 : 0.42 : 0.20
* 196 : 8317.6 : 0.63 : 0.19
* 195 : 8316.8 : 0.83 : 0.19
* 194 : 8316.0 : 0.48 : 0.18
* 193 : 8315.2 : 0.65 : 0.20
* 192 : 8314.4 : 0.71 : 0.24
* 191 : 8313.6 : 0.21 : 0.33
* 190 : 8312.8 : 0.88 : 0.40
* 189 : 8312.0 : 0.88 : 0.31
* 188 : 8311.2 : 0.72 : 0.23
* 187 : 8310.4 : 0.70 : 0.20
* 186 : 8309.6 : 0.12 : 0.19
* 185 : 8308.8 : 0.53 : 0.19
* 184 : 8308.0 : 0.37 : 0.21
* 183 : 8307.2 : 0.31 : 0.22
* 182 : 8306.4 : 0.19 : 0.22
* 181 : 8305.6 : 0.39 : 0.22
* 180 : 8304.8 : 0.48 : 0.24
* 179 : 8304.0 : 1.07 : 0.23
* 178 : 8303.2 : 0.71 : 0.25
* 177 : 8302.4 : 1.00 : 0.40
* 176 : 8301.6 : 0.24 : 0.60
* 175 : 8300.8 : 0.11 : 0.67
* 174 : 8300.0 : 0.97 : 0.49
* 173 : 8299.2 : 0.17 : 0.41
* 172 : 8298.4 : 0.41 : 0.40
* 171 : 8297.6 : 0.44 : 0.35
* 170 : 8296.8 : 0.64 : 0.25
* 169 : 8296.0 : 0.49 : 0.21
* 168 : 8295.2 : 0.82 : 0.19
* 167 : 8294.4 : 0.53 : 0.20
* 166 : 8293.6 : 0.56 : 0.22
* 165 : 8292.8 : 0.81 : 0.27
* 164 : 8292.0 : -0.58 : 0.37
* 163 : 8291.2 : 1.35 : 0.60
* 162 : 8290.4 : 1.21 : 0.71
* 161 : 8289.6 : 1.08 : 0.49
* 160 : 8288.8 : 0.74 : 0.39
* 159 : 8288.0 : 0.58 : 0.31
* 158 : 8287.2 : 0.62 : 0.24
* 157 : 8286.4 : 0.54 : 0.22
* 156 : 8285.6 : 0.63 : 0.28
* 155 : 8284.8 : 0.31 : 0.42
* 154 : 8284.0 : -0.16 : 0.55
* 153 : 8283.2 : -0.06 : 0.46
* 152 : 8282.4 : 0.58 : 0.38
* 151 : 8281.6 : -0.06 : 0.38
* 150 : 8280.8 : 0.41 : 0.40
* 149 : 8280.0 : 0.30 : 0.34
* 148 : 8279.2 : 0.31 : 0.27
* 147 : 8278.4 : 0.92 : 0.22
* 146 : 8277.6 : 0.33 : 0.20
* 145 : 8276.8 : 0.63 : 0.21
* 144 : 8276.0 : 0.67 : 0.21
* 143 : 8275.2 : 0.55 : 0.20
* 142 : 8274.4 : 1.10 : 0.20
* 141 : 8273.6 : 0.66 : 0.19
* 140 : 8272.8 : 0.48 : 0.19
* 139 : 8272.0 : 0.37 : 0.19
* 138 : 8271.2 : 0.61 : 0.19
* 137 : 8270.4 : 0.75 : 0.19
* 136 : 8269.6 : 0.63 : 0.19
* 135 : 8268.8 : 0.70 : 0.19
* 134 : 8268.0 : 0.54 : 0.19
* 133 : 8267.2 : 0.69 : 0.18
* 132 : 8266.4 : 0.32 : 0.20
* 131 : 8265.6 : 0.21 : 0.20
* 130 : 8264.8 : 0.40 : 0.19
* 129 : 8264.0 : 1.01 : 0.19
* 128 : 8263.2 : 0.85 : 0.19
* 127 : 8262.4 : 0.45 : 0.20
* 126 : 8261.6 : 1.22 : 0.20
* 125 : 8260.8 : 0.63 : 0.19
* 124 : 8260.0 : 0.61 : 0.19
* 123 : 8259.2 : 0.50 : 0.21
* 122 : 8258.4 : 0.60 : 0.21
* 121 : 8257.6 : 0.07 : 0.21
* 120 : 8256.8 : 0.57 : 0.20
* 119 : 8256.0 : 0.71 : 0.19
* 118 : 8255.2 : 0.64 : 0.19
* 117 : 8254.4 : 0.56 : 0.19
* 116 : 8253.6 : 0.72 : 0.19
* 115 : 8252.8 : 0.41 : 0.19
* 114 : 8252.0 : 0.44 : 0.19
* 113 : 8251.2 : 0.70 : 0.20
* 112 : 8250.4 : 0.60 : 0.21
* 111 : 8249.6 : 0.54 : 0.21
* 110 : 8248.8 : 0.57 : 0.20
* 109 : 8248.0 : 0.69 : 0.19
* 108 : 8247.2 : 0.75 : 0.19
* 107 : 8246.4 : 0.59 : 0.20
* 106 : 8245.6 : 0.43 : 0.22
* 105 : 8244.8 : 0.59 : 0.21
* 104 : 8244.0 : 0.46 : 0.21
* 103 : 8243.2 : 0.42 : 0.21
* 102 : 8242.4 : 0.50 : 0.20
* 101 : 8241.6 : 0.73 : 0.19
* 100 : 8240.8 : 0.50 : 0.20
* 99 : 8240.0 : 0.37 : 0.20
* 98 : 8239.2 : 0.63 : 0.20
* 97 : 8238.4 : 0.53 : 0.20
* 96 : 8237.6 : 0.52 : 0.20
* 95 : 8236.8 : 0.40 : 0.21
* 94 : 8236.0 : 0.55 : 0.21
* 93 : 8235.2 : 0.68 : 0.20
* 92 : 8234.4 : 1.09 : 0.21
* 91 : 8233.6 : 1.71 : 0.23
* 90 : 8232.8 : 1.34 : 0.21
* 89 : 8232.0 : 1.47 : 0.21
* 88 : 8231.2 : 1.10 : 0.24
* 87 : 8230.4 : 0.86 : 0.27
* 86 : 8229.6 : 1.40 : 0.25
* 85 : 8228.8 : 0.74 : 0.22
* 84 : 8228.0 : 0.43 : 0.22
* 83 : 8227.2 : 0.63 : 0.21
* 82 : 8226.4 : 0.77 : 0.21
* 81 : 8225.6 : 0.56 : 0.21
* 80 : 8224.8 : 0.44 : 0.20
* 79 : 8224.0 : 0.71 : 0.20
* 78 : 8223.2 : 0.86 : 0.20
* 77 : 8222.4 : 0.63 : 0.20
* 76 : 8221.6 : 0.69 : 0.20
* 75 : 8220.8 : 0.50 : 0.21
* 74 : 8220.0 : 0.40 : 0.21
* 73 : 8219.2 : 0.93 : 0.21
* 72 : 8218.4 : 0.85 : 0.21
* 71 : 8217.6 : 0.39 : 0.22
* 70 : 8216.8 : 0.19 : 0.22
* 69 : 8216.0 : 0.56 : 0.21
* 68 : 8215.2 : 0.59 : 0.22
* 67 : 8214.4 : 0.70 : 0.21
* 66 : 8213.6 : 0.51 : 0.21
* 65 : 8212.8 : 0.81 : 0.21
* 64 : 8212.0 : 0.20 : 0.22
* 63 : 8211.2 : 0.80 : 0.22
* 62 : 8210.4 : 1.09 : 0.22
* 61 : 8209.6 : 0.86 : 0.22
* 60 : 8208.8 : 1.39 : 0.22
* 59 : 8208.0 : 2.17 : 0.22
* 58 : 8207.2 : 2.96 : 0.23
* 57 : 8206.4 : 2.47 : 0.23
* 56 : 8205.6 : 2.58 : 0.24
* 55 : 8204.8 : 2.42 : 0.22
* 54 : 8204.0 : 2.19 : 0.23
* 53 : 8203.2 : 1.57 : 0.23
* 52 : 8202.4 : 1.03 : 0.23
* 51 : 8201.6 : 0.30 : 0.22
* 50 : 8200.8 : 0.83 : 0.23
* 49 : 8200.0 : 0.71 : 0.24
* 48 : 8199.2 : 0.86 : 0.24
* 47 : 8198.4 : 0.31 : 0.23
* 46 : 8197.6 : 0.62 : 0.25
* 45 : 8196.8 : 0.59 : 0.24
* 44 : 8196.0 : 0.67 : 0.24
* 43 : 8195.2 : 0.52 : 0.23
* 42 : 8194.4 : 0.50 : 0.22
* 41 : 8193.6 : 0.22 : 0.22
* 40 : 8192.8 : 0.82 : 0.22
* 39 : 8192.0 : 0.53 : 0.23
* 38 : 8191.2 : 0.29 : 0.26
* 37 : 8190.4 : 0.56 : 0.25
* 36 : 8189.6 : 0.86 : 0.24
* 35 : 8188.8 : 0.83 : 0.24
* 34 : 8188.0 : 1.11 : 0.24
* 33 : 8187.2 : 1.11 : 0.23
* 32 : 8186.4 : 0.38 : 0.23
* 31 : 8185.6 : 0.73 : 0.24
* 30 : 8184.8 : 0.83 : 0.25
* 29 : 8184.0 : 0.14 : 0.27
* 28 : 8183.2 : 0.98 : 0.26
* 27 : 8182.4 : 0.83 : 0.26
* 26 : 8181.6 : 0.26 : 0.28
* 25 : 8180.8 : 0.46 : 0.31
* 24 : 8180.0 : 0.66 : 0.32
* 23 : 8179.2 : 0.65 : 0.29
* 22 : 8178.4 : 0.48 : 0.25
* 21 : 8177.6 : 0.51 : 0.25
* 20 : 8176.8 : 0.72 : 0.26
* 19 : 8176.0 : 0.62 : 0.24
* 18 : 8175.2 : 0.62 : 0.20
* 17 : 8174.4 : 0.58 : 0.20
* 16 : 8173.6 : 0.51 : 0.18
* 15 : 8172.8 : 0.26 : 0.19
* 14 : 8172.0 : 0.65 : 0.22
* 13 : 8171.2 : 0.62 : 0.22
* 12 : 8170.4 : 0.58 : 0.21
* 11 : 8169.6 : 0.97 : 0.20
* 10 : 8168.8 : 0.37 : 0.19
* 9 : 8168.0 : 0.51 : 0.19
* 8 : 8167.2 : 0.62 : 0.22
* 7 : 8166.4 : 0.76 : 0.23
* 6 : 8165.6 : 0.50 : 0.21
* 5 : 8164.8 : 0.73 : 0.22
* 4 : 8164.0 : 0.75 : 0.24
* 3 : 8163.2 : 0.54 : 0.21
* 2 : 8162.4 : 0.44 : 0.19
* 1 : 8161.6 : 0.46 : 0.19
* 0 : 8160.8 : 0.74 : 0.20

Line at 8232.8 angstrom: [N II]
